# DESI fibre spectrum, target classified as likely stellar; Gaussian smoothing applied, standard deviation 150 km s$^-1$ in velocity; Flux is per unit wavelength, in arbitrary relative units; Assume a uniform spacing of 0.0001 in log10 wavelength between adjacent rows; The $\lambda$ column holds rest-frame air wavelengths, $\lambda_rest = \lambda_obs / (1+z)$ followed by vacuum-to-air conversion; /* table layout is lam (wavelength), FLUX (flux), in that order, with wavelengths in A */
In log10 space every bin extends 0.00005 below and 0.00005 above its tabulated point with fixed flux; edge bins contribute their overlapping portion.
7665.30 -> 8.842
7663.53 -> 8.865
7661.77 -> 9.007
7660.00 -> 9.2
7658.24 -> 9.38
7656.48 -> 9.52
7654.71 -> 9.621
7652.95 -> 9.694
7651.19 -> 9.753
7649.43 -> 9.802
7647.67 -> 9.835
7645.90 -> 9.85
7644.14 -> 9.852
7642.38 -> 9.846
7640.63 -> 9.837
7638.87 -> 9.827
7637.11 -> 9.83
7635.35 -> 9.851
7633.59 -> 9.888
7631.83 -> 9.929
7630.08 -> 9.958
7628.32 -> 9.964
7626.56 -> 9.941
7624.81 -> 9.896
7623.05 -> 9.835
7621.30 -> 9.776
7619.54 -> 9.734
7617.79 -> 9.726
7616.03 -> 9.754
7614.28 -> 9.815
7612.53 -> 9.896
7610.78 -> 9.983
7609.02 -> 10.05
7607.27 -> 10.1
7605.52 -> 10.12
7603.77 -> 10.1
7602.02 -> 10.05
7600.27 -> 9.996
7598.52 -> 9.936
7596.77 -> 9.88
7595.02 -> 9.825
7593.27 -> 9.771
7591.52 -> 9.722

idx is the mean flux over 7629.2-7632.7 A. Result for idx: 9.96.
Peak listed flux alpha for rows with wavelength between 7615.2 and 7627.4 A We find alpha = 9.941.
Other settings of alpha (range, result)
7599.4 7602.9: 10.05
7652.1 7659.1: 9.694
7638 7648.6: 9.852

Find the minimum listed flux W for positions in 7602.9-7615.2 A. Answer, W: 9.815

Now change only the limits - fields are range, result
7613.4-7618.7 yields 9.726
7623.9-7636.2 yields 9.851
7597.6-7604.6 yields 9.936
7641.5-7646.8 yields 9.846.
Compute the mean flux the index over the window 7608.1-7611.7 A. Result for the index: 10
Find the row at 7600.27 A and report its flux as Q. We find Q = 9.996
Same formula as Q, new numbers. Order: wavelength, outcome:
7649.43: 9.802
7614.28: 9.815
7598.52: 9.936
